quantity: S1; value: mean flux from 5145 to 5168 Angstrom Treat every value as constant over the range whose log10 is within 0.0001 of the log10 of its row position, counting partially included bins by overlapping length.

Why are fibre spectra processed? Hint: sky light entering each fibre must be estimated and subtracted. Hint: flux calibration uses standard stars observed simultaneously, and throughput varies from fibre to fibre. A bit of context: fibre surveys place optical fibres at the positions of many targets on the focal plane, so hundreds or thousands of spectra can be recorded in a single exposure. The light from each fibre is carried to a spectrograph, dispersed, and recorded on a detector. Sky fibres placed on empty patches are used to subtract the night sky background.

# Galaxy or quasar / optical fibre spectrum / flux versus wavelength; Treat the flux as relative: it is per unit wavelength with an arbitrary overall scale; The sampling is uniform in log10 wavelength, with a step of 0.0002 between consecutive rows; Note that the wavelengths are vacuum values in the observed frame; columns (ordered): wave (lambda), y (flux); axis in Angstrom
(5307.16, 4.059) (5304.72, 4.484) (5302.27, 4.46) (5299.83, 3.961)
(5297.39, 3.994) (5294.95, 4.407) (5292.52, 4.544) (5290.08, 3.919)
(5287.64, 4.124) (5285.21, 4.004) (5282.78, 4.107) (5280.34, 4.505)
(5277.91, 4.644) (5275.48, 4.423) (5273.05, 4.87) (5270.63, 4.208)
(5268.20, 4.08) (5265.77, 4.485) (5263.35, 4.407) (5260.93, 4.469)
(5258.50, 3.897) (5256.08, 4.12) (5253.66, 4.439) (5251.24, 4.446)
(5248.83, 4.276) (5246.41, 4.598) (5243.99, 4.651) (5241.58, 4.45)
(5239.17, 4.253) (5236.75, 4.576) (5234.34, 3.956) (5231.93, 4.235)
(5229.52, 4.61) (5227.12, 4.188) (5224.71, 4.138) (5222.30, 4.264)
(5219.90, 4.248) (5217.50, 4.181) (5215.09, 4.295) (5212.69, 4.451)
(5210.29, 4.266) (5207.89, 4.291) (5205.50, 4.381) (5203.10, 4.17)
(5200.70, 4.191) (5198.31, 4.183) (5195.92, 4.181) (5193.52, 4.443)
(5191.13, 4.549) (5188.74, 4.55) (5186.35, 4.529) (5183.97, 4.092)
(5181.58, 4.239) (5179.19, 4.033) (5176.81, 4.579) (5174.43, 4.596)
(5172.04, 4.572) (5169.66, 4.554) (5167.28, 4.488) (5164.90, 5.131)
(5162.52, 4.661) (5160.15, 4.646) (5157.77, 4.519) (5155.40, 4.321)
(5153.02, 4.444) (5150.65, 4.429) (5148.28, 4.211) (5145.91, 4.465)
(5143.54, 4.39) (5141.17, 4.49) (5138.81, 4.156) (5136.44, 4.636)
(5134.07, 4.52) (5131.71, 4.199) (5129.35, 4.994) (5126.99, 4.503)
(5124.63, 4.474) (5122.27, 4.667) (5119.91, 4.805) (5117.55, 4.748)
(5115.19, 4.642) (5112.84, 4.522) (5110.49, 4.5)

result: 4.53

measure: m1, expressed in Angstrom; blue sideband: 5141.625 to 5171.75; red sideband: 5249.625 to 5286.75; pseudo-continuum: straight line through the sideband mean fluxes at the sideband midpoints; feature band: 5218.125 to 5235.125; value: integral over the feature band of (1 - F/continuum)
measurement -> 0.6 Angstrom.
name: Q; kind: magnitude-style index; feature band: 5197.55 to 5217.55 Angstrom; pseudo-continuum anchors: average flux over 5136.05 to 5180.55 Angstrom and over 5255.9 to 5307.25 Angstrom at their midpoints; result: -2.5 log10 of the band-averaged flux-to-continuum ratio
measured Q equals 0.03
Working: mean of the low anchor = 4.49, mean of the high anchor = 4.29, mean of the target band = 4.27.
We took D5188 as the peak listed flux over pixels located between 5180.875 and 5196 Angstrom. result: 4.55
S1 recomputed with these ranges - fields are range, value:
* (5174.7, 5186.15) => 4.29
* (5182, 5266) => 4.32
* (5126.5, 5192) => 4.48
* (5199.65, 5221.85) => 4.28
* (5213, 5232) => 4.28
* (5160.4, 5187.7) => 4.5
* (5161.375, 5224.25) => 4.39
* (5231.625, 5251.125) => 4.39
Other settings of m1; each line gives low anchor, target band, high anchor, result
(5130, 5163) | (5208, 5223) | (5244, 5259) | 0.3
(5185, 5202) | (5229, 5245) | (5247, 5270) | -0.2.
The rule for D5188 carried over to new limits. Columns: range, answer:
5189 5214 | 4.549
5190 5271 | 4.651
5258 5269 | 4.485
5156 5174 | 5.131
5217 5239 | 4.61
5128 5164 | 4.994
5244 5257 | 4.598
